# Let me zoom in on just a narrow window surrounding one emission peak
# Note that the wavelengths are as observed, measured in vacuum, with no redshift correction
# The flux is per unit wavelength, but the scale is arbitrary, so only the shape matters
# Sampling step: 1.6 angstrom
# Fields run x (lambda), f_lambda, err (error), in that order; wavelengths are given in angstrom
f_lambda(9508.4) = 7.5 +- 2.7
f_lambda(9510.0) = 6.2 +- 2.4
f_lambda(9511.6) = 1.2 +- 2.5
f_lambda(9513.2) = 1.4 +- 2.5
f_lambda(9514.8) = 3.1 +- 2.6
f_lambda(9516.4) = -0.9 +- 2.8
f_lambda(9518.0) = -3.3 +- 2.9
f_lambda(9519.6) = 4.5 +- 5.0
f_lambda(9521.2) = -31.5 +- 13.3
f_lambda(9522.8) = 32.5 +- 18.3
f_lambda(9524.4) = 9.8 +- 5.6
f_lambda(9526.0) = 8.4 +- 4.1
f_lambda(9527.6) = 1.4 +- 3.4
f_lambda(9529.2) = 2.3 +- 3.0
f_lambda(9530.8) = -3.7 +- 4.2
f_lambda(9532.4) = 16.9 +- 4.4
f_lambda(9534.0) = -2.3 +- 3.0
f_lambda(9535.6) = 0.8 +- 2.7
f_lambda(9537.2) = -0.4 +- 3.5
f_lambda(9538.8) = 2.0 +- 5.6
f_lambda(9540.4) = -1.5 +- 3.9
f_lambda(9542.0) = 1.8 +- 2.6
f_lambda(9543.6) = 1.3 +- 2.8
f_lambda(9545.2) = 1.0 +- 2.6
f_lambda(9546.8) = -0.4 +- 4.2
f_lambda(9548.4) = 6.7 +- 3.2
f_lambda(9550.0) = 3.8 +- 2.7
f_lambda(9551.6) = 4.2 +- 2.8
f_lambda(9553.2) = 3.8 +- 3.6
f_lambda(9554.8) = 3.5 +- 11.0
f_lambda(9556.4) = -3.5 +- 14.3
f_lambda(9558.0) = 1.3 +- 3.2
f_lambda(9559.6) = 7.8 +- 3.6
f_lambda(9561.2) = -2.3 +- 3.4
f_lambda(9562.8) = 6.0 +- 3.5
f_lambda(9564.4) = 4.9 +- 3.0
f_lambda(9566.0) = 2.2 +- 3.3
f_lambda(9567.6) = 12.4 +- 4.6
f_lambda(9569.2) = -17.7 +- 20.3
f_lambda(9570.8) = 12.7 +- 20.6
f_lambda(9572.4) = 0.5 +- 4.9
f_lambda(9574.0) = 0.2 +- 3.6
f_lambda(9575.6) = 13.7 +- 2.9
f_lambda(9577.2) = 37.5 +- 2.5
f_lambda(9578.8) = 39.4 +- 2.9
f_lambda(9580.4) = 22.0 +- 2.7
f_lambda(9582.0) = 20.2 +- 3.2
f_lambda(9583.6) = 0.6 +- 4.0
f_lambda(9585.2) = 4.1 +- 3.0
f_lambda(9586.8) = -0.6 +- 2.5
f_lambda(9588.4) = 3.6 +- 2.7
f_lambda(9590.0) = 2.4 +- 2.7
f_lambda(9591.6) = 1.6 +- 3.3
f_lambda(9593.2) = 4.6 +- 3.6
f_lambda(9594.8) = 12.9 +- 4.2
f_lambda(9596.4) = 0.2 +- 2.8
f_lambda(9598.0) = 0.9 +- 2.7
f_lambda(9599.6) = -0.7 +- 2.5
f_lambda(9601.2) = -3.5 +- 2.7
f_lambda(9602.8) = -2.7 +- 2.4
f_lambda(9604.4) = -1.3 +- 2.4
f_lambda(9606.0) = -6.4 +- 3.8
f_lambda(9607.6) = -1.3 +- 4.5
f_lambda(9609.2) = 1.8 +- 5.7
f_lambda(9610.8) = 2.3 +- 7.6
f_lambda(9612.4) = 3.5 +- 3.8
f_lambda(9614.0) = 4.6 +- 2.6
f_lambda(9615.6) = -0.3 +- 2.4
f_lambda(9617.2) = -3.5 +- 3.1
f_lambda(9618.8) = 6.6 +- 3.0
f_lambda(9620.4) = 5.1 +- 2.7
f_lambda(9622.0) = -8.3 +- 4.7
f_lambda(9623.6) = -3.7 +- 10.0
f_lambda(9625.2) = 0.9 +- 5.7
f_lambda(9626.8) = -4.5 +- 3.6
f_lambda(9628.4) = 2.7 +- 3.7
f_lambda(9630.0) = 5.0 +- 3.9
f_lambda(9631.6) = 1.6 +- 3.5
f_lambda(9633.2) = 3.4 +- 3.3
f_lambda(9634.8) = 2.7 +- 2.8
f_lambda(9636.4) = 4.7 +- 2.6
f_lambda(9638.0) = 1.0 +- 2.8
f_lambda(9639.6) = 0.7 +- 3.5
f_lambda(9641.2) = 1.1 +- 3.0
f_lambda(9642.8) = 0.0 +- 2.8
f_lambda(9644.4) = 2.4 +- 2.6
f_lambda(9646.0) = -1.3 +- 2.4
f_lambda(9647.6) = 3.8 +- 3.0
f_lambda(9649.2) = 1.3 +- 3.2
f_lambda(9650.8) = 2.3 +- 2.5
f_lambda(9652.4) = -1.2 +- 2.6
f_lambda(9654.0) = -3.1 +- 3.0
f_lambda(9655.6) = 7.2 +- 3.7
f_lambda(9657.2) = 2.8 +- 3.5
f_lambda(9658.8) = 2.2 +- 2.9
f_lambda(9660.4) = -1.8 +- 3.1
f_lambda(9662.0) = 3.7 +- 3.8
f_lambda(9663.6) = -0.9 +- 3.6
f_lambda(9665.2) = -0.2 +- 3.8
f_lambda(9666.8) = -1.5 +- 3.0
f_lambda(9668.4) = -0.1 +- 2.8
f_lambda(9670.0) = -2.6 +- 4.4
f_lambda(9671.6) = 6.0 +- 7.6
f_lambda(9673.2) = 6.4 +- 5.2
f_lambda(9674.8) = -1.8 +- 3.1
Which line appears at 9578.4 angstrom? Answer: [O III]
